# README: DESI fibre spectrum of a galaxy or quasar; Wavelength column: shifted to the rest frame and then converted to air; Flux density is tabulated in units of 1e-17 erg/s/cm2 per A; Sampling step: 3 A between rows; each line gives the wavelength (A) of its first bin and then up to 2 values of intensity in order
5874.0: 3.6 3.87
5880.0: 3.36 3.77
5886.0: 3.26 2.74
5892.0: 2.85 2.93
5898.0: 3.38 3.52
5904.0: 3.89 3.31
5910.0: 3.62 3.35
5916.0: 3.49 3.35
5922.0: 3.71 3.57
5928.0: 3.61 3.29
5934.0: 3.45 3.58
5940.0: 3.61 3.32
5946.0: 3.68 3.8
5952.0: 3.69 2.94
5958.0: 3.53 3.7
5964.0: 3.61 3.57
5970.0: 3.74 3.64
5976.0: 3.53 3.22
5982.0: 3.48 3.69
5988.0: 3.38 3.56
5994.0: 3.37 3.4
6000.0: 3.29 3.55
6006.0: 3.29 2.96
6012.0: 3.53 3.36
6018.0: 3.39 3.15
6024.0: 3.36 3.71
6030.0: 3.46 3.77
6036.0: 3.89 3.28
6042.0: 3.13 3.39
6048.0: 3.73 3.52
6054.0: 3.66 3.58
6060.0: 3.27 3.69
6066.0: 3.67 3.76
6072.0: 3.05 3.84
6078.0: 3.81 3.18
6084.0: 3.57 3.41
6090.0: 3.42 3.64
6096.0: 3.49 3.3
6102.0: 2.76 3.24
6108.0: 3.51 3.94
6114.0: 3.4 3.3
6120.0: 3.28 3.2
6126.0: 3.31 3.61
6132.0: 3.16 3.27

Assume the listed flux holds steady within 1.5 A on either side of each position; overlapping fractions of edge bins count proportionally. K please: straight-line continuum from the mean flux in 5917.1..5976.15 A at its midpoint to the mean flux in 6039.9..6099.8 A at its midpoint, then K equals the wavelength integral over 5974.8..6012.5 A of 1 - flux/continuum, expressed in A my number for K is 1.4 A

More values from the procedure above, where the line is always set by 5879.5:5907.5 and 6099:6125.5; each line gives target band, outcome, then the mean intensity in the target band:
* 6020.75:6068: -3.0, 3.53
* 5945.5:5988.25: -3.1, 3.55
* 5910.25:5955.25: -2.9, 3.51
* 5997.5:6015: -0.1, 3.33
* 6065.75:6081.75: -1.1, 3.56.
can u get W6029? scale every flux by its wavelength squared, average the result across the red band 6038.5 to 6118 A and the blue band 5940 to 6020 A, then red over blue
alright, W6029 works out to 1.03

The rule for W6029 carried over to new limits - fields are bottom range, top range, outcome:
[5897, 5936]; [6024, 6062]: 1.05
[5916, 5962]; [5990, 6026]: 0.98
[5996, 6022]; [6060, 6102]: 1.07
